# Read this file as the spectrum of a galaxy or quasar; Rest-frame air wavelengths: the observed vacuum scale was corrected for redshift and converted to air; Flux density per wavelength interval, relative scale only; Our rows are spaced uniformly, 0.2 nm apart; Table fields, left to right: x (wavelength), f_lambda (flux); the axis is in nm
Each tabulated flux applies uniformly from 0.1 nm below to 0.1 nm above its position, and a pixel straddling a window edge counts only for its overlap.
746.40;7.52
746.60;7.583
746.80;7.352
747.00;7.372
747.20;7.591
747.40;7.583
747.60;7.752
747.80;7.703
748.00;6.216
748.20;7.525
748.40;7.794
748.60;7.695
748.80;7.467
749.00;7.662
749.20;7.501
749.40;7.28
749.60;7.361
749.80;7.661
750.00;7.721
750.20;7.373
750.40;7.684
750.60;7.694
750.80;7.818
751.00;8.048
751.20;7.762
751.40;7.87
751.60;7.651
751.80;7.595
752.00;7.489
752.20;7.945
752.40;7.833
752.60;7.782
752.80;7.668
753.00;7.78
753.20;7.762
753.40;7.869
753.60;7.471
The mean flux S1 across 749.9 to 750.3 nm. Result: 7.55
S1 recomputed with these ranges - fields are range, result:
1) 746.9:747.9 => 7.6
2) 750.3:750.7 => 7.69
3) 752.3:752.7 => 7.81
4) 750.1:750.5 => 7.53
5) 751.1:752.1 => 7.67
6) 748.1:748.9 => 7.62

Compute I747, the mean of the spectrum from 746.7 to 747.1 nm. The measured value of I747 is 7.36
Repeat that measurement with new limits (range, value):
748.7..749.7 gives 7.45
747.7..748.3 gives 7.15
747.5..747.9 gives 7.73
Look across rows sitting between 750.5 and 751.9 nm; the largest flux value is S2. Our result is 8.048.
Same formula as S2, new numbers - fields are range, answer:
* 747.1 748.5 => 7.794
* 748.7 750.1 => 7.721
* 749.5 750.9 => 7.818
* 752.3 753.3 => 7.833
